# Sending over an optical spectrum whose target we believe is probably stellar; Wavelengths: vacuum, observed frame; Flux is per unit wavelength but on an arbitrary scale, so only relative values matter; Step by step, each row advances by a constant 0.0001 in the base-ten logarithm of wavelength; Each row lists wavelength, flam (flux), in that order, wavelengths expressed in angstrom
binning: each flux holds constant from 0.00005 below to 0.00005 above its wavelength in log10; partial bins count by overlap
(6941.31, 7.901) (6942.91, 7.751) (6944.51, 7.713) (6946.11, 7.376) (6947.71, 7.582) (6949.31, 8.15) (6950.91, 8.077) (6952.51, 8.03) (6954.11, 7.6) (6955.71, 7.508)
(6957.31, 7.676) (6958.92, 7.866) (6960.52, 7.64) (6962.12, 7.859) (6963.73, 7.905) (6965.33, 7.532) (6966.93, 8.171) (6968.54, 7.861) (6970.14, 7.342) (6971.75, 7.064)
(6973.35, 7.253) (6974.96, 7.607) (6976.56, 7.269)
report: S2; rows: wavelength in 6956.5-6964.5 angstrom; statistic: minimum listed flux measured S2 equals 7.64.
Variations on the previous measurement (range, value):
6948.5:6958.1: 7.508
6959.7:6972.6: 7.064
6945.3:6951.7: 7.376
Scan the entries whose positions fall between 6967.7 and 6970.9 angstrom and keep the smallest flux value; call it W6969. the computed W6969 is 7.342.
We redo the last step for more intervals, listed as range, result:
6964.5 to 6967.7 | 7.532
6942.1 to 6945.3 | 7.713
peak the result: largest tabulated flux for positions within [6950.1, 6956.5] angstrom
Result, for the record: 8.077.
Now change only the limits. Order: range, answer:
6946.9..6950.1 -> 8.15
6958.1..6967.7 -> 8.171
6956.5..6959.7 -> 7.866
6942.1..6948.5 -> 7.751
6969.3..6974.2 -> 7.342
